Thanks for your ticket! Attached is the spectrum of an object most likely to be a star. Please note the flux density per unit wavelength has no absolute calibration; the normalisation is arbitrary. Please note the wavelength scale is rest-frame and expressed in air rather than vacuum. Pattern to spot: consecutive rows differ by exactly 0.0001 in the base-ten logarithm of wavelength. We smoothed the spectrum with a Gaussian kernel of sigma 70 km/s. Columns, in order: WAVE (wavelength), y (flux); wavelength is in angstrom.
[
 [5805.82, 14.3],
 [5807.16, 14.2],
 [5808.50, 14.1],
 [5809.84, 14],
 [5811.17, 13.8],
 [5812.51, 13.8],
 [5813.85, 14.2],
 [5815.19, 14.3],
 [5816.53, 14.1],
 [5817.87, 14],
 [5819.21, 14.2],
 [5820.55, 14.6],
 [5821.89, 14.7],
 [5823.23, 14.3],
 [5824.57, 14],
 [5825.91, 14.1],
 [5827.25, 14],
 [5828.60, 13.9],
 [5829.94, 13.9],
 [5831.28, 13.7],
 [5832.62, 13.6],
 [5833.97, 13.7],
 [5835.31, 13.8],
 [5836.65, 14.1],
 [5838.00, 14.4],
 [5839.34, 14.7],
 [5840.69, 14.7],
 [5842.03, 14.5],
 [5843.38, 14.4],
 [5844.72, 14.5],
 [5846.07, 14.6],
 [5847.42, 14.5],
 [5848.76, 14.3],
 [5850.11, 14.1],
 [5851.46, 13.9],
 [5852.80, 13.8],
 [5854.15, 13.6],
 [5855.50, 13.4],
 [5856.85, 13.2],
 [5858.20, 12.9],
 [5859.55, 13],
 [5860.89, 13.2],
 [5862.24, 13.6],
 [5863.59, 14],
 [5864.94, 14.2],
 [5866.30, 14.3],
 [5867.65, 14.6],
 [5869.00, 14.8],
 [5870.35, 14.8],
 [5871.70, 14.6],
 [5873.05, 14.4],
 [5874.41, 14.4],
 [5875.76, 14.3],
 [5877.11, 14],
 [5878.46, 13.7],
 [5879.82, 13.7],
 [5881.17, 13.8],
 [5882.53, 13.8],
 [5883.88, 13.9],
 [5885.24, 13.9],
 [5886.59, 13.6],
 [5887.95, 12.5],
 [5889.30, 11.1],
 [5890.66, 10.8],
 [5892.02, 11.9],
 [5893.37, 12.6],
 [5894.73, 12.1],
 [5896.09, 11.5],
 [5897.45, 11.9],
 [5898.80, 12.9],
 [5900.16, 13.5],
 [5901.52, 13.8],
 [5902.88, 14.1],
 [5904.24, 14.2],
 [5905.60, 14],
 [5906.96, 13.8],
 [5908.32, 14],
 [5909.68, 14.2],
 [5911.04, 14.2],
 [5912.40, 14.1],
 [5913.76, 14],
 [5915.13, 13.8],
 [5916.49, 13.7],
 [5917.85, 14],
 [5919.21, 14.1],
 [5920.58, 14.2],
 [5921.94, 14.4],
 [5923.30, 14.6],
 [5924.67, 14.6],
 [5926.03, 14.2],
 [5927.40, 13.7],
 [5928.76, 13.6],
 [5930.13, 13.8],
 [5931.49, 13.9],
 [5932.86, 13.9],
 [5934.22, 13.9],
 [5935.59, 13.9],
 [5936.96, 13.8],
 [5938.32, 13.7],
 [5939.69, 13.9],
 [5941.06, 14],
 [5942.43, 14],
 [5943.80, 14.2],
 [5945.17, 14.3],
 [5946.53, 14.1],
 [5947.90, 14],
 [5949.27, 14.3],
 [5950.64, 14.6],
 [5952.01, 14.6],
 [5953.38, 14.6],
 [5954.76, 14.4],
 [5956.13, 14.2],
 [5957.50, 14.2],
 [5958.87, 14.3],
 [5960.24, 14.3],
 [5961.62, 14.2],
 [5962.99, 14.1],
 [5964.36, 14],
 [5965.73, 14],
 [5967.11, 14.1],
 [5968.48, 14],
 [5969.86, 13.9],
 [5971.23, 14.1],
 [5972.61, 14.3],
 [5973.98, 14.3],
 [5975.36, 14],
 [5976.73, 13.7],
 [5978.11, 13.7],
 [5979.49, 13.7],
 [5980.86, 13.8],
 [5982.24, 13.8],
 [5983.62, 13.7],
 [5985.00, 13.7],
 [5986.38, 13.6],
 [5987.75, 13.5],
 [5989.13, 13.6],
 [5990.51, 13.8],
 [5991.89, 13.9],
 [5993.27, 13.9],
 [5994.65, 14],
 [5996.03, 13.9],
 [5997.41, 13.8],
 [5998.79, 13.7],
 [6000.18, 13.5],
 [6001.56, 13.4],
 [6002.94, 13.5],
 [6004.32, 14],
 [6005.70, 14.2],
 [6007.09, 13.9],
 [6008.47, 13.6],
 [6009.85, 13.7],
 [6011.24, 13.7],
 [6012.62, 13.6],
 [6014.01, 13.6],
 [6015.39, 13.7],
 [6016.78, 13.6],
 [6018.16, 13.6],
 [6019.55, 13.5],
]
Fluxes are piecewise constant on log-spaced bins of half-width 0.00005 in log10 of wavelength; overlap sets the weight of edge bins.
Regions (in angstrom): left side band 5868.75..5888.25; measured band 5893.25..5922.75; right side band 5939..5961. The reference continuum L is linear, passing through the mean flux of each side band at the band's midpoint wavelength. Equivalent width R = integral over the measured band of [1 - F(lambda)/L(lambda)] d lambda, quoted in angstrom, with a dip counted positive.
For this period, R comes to 1.0 angstrom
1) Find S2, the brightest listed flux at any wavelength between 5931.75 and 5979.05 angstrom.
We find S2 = 14.6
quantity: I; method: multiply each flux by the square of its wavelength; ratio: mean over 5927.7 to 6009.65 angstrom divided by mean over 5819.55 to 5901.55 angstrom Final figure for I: 1.05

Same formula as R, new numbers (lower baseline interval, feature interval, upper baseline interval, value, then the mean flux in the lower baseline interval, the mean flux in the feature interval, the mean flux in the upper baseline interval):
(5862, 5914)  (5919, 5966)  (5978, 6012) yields -1.6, 13.6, 14.1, 13.7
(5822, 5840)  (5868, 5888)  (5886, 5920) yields -0.8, 14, 14.1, 13.2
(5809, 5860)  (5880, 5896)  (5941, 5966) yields 1.6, 14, 12.7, 14.2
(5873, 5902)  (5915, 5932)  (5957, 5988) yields -0.8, 13.1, 14.1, 14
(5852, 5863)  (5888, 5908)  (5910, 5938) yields 1.5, 13.4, 12.7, 14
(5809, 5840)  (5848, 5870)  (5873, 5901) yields -0.5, 14.1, 13.8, 13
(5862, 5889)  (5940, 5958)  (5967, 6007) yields -0.5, 14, 14.3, 13.8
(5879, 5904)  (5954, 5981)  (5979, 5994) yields -1.0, 12.9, 14.1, 13.7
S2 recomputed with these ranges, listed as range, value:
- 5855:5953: 14.8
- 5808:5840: 14.7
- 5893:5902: 13.8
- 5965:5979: 14.3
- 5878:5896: 13.9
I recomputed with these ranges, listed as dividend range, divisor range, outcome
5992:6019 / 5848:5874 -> 1.03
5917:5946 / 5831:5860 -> 1.03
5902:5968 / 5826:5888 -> 1.03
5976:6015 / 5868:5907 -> 1.06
